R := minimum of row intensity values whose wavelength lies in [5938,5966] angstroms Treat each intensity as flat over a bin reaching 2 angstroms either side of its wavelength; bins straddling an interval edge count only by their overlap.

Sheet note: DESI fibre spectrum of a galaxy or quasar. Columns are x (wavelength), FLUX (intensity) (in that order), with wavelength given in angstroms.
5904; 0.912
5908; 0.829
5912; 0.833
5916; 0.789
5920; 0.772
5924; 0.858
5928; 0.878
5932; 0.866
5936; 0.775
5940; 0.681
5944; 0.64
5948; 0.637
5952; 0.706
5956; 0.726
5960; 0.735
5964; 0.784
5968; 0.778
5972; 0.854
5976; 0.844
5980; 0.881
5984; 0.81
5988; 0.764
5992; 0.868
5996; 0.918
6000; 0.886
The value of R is 0.637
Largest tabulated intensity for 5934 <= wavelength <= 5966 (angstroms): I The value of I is 0.784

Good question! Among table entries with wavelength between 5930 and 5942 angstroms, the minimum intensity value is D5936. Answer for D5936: 0.681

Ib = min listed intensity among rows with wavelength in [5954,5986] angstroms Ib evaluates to 0.726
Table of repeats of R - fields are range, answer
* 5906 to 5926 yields 0.772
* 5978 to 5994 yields 0.764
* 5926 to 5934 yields 0.866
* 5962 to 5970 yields 0.778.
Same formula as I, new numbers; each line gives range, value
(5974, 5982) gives 0.881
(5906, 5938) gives 0.878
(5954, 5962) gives 0.735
